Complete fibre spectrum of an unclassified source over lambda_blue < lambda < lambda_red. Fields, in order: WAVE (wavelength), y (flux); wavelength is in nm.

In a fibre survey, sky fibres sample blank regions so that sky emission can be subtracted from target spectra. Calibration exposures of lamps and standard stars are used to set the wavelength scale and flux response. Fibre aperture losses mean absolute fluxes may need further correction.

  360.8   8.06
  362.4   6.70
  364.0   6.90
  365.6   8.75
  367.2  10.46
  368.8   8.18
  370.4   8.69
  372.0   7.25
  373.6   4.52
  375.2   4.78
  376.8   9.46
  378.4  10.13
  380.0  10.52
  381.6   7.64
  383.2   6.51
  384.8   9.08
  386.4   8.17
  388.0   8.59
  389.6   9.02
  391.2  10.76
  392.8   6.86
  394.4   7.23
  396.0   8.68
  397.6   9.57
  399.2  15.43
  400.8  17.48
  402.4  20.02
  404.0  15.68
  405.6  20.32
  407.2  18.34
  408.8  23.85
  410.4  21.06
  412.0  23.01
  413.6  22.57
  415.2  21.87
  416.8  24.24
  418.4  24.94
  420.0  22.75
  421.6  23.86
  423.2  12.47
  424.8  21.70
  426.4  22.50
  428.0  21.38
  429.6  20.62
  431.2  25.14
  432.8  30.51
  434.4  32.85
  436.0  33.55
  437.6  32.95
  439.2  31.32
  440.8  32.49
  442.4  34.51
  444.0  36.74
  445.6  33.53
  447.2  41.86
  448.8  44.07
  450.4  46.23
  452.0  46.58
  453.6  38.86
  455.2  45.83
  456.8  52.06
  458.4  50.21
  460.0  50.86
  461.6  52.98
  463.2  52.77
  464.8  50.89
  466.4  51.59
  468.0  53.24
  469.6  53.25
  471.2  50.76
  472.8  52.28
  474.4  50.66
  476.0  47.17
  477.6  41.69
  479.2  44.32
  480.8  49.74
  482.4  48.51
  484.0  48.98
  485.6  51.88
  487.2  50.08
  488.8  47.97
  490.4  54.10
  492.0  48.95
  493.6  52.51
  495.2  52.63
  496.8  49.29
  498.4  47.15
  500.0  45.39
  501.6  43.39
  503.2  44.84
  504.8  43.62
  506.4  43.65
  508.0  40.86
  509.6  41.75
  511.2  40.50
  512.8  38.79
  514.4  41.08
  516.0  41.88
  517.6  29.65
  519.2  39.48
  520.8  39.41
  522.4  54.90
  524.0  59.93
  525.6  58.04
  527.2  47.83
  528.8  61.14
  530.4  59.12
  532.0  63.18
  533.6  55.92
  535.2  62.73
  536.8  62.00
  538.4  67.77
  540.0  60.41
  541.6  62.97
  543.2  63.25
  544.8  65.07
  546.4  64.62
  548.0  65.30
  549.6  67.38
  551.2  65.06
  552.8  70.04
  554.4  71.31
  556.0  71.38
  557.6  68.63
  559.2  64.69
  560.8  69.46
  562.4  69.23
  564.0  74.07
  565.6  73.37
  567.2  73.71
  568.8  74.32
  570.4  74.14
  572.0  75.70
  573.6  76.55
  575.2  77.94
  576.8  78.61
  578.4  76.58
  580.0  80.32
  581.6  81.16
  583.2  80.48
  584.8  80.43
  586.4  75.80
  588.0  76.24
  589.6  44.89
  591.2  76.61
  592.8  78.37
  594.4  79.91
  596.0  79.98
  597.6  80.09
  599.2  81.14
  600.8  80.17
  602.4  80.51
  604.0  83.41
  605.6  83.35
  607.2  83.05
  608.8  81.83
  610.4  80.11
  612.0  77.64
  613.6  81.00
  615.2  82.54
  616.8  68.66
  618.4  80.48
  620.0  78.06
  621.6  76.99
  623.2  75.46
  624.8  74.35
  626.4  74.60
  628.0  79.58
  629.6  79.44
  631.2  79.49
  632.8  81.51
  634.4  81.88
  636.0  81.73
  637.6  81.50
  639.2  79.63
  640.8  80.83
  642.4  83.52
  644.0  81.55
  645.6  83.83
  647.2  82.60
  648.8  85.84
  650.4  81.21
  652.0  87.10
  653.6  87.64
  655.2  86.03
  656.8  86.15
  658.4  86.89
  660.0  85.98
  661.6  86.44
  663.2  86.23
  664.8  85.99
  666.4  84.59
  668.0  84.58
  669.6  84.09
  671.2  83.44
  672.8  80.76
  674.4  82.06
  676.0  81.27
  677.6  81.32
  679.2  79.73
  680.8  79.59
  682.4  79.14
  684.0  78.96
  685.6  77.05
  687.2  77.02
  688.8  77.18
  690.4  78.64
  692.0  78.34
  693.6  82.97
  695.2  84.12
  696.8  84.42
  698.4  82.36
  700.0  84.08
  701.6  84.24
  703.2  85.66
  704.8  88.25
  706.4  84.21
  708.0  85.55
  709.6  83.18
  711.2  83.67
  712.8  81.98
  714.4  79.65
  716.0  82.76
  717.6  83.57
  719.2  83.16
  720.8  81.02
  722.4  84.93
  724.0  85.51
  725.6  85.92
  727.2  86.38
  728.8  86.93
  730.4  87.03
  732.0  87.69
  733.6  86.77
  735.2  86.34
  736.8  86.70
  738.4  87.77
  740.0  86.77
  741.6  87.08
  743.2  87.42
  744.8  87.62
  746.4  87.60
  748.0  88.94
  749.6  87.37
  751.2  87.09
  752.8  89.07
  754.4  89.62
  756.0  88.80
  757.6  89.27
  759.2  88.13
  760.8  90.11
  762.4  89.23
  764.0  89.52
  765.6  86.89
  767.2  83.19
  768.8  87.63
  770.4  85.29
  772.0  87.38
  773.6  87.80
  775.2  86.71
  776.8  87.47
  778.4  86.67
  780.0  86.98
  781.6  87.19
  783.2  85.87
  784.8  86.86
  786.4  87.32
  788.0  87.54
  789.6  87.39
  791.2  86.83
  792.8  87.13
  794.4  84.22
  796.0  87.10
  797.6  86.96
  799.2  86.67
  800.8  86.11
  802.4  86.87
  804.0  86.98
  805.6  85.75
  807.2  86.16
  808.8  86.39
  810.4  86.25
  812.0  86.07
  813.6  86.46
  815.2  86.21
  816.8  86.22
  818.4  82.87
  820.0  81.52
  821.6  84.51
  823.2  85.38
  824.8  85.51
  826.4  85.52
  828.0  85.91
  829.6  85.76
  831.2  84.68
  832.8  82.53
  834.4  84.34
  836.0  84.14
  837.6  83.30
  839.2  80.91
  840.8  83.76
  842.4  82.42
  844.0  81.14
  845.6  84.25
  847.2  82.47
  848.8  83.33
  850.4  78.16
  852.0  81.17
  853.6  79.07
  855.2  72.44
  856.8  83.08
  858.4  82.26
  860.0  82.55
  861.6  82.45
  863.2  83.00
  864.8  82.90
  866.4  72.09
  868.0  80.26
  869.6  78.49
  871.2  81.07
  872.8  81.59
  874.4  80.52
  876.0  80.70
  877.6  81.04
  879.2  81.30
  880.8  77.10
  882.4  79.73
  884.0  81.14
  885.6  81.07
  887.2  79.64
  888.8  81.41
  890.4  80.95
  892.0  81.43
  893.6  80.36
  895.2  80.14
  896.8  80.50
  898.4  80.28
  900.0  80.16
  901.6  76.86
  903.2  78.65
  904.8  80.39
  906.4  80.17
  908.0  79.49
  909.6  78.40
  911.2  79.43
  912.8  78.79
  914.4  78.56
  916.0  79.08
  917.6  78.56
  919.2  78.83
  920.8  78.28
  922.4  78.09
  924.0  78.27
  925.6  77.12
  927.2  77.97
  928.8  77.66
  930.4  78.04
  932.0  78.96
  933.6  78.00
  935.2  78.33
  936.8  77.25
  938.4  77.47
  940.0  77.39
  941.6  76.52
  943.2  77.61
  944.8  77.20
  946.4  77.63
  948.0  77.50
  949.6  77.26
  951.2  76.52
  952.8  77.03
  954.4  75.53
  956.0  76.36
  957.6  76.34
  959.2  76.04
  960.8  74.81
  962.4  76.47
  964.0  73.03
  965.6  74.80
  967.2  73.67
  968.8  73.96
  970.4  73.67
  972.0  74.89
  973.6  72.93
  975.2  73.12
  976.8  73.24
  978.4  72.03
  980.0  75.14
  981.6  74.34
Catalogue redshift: 0.00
